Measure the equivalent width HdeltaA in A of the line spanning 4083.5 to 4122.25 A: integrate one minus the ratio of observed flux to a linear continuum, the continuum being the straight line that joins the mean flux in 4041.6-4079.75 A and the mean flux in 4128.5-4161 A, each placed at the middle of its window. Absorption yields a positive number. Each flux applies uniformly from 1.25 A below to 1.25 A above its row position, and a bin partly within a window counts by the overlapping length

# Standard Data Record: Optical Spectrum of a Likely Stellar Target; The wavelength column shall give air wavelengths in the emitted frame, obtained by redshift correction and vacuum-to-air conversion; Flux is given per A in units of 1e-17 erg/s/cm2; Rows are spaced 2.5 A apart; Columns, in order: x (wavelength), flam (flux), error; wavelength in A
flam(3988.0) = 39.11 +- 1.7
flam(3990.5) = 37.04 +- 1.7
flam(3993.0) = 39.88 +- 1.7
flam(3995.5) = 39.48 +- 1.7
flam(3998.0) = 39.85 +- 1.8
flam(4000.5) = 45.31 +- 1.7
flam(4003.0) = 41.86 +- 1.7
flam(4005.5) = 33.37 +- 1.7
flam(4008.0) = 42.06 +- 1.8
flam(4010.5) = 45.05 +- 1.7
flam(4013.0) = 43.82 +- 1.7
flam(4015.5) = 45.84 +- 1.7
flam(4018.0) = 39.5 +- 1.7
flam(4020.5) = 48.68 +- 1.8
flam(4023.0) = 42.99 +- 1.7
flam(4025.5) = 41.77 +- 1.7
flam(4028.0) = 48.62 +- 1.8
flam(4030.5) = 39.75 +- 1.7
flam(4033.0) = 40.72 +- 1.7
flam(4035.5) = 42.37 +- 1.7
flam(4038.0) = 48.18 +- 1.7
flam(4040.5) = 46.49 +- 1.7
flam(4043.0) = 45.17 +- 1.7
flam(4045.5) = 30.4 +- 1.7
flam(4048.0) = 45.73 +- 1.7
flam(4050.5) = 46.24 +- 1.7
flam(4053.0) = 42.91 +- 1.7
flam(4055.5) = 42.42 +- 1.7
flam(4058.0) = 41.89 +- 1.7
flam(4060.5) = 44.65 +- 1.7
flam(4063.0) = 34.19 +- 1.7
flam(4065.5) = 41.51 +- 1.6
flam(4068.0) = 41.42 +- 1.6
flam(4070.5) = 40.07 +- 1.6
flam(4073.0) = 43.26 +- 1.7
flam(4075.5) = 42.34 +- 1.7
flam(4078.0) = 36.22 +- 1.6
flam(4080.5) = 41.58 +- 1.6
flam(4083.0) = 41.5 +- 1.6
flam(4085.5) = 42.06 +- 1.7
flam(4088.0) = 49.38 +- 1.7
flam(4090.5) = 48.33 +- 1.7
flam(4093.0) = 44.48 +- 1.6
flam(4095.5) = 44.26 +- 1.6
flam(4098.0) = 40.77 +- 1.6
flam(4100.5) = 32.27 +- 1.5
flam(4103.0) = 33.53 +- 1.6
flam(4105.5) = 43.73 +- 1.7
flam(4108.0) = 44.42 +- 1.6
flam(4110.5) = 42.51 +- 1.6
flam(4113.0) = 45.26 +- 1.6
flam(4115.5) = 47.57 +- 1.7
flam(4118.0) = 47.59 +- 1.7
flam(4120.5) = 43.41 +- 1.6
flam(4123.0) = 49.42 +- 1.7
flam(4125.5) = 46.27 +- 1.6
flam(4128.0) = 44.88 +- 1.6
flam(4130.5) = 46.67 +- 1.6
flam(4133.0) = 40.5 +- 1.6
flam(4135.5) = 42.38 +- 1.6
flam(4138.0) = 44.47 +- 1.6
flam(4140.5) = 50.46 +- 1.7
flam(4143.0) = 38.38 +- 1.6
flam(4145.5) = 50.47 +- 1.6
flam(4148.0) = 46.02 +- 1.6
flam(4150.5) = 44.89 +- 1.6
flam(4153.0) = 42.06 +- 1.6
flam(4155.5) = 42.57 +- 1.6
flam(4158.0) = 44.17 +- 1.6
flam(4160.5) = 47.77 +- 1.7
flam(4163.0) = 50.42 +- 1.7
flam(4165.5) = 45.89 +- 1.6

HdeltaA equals -0.37 A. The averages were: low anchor 41.3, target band 43.3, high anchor 44.6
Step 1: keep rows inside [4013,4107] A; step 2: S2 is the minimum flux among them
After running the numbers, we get 30.4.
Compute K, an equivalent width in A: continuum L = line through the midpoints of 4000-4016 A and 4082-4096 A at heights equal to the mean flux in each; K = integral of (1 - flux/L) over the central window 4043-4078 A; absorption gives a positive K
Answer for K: 2.23 A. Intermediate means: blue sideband 42.2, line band 41.3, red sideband 45.1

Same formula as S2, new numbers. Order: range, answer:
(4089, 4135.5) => 32.27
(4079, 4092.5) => 41.5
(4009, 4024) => 39.5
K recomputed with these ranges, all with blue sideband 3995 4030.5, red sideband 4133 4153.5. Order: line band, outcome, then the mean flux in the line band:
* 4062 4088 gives 1.6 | 40.9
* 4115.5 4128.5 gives -0.6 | 46.5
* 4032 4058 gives 0.1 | 43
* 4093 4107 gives 1.4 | 39.5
